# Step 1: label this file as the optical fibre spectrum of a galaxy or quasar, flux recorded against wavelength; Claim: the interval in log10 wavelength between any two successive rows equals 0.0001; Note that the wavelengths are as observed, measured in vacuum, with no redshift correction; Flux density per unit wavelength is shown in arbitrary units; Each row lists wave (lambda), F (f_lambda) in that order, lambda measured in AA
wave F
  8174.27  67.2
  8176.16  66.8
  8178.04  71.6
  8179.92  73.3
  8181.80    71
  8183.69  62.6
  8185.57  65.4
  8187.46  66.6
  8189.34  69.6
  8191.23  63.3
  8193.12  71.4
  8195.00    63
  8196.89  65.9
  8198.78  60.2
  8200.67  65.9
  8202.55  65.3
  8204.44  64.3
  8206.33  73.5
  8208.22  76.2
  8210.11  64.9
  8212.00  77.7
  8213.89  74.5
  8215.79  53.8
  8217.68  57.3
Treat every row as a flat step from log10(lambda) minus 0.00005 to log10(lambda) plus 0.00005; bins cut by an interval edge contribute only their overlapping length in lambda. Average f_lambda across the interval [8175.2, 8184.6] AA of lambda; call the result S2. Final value 69.1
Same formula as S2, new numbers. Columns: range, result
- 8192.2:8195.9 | 67.3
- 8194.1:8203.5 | 64.1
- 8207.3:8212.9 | 72.9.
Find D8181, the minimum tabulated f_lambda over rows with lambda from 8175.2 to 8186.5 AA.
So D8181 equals 62.6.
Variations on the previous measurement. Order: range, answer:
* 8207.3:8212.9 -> 64.9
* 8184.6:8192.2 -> 63.3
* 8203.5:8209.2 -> 64.3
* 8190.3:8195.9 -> 63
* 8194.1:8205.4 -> 60.2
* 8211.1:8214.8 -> 74.5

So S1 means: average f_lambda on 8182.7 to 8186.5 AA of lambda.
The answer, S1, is 64.1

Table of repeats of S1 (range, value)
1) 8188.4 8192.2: 66.4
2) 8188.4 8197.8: 66.6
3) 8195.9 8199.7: 63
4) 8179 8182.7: 72.2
